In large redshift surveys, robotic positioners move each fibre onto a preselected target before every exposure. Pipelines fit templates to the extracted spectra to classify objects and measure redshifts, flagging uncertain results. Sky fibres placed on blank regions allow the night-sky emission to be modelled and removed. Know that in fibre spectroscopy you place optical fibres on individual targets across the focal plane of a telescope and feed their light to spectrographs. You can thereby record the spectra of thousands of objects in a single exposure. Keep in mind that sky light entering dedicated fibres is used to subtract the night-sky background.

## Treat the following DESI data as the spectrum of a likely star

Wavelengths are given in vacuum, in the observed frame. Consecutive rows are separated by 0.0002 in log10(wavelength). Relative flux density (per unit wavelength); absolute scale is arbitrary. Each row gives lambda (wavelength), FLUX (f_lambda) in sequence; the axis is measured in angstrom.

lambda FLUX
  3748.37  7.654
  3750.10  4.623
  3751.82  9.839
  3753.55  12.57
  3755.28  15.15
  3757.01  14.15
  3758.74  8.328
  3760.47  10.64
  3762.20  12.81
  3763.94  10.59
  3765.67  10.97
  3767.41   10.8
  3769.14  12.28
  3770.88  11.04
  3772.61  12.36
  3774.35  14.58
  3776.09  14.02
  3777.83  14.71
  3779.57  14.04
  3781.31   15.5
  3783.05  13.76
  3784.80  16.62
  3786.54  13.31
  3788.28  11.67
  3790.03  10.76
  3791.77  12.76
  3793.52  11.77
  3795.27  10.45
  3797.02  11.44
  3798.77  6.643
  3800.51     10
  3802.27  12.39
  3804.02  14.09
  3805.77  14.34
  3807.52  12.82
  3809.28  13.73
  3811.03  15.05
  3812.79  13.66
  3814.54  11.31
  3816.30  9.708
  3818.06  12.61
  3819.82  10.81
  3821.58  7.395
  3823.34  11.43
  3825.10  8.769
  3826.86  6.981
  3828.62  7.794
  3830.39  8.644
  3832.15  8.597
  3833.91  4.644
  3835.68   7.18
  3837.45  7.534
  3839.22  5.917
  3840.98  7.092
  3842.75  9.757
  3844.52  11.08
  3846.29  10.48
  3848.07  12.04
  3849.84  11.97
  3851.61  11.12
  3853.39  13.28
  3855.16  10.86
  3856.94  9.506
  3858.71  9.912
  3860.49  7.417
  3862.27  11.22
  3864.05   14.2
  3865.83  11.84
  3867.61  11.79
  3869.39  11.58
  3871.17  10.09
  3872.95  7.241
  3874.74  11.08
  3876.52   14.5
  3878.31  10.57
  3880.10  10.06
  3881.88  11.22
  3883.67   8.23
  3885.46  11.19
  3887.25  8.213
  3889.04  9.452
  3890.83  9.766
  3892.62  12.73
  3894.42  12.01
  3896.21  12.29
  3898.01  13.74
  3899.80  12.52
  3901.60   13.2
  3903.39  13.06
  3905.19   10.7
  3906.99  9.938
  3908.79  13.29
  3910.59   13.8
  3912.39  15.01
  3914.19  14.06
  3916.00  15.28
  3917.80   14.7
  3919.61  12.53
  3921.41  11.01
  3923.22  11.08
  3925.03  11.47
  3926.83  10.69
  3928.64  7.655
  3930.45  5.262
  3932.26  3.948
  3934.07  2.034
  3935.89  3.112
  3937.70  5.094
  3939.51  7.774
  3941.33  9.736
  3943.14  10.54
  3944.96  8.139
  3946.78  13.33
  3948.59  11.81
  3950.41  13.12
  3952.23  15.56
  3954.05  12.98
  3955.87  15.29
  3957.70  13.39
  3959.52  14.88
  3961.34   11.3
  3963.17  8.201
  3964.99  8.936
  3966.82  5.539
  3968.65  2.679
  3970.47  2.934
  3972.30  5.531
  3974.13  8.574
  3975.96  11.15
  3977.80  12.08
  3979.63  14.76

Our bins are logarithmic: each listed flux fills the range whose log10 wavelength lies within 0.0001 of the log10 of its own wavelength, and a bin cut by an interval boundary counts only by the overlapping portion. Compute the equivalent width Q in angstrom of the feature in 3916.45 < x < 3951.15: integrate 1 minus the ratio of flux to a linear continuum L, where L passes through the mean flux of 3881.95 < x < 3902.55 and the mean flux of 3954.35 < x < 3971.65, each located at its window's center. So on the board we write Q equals 3.2 angstrom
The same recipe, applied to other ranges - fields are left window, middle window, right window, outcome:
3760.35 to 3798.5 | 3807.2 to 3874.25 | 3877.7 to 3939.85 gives 8.07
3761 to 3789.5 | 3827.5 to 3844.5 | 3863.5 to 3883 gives 6.07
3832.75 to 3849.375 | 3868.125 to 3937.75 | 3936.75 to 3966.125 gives -4.99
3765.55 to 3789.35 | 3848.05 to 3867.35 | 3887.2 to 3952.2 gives 1.05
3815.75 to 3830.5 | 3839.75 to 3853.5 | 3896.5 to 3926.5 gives -0.38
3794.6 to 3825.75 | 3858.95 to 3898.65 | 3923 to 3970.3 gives -2.04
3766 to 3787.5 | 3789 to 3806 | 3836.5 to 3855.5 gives 1.51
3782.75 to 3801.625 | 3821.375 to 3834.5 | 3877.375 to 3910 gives 3.87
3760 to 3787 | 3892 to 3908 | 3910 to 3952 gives -2.33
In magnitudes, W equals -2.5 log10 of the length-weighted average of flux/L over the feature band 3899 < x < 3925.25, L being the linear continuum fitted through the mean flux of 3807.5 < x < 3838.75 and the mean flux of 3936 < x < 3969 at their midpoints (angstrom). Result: -0.25 mag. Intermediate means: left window 9.79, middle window 12.8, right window 10.4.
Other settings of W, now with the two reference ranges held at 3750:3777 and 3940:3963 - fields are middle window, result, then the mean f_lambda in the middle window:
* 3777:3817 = -0.071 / 12.6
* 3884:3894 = 0.182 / 10.2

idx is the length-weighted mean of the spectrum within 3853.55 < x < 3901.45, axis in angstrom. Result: 11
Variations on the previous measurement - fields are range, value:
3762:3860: 11.1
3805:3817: 13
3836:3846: 8.35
